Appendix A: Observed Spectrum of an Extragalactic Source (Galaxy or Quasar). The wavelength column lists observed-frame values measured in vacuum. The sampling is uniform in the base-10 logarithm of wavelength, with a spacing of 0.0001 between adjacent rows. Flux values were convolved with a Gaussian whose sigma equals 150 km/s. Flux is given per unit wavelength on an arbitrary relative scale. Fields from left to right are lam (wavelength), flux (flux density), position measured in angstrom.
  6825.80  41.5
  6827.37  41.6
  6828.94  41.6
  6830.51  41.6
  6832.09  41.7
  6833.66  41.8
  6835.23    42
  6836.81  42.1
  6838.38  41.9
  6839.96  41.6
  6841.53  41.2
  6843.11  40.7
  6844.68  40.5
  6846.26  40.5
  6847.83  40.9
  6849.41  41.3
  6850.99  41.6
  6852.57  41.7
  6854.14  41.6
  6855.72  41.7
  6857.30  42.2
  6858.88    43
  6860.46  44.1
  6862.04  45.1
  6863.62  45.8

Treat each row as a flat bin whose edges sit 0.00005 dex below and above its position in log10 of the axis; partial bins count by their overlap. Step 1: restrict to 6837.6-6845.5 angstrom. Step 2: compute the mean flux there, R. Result 41.2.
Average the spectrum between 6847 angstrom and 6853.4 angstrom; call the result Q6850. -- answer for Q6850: 41.4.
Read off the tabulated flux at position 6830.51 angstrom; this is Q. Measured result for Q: 41.6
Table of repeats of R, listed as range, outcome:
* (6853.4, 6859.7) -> 42.1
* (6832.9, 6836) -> 42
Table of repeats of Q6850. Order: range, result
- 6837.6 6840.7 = 41.7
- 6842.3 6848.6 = 40.7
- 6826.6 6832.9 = 41.6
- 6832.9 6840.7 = 41.9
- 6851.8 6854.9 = 41.8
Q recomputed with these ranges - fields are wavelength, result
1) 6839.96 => 41.6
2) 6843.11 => 40.7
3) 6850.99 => 41.6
